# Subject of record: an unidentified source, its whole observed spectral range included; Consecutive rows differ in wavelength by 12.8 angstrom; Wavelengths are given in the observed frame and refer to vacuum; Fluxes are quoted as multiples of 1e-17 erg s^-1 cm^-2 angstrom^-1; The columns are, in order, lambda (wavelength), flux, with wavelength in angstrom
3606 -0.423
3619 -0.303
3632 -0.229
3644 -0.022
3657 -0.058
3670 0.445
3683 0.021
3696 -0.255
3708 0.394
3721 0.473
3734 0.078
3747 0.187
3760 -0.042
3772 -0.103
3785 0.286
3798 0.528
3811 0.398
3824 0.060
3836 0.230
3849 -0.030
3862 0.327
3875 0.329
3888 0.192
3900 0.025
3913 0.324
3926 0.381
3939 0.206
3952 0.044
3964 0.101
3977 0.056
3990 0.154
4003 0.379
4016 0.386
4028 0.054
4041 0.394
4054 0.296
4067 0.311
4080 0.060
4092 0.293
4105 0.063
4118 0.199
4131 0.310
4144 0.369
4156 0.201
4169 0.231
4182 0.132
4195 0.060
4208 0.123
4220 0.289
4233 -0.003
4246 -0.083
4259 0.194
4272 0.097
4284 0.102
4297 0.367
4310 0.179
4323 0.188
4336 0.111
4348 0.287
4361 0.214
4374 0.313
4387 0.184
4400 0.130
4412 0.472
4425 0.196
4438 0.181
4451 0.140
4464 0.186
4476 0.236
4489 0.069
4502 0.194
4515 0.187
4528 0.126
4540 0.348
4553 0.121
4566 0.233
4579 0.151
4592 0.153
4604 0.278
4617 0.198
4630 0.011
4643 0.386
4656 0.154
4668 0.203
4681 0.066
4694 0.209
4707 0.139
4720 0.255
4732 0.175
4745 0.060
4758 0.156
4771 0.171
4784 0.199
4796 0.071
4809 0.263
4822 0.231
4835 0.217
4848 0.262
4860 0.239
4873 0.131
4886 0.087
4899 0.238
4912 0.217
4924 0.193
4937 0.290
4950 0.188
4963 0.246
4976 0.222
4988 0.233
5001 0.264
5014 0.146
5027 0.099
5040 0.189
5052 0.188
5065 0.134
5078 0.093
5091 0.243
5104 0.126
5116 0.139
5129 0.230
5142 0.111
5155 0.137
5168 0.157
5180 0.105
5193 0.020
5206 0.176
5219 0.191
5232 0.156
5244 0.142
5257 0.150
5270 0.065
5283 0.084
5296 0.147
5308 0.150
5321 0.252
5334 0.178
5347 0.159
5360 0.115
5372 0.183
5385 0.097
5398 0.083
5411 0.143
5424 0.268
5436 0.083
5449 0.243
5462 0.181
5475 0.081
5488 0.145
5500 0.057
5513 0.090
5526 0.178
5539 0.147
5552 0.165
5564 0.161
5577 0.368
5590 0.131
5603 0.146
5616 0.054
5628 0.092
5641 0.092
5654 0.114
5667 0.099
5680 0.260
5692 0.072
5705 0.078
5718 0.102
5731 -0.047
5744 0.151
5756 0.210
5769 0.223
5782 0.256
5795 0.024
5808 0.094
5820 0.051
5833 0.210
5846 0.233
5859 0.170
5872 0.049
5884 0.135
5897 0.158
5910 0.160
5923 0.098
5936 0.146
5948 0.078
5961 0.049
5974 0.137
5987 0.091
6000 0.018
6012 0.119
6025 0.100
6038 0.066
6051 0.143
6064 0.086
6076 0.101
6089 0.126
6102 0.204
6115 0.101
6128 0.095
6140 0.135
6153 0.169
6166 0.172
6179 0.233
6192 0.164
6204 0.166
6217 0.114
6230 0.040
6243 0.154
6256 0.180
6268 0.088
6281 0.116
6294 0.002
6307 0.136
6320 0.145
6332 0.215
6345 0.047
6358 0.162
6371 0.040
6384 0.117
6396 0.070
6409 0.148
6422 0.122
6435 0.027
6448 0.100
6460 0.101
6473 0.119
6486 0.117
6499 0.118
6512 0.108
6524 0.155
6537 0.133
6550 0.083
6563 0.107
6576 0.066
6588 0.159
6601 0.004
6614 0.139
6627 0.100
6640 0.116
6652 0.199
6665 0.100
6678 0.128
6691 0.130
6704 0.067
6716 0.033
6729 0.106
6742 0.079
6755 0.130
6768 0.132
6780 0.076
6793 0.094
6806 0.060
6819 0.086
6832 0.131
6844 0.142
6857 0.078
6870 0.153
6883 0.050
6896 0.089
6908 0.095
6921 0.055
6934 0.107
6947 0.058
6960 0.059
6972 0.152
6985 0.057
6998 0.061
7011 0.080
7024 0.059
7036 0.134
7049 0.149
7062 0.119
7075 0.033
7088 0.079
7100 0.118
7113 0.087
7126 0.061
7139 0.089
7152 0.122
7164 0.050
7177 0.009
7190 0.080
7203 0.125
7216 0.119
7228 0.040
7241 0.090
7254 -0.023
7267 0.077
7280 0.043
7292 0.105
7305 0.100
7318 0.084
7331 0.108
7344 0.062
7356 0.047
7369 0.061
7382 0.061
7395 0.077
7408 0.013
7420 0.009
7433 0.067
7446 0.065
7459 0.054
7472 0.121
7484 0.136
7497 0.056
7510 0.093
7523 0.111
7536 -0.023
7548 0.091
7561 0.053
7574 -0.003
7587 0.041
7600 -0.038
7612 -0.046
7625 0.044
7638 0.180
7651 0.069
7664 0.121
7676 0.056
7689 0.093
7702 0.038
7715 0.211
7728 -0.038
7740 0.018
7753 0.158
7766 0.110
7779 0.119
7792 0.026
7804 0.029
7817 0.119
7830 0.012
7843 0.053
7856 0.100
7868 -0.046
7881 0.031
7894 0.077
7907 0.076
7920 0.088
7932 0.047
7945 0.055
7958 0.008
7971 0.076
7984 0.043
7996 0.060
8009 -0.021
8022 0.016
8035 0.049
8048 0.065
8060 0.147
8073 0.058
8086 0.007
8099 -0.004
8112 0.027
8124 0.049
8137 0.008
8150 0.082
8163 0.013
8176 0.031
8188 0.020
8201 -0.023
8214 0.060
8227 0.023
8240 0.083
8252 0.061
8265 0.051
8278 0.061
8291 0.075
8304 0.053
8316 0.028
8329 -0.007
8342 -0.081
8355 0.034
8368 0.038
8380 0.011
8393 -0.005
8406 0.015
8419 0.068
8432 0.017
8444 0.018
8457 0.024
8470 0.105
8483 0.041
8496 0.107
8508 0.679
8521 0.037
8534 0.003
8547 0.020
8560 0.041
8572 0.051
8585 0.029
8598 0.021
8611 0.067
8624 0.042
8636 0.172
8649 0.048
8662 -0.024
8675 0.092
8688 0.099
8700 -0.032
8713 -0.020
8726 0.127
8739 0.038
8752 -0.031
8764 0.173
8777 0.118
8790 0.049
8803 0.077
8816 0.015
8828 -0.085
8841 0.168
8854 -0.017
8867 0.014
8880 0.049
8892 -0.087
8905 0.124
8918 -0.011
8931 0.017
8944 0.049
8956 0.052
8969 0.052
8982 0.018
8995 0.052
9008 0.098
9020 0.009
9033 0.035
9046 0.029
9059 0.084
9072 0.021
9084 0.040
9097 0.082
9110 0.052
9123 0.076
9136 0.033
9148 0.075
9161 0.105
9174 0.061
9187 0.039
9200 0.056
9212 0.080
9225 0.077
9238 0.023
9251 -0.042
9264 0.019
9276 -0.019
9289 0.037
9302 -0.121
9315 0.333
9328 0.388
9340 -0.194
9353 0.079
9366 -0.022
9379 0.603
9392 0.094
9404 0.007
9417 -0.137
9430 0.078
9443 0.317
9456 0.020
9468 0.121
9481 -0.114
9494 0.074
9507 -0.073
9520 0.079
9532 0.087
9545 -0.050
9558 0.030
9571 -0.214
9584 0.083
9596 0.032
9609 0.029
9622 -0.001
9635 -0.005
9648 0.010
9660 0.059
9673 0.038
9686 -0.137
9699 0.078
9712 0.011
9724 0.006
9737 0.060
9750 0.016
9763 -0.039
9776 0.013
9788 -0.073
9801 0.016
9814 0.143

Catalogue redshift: 1.281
